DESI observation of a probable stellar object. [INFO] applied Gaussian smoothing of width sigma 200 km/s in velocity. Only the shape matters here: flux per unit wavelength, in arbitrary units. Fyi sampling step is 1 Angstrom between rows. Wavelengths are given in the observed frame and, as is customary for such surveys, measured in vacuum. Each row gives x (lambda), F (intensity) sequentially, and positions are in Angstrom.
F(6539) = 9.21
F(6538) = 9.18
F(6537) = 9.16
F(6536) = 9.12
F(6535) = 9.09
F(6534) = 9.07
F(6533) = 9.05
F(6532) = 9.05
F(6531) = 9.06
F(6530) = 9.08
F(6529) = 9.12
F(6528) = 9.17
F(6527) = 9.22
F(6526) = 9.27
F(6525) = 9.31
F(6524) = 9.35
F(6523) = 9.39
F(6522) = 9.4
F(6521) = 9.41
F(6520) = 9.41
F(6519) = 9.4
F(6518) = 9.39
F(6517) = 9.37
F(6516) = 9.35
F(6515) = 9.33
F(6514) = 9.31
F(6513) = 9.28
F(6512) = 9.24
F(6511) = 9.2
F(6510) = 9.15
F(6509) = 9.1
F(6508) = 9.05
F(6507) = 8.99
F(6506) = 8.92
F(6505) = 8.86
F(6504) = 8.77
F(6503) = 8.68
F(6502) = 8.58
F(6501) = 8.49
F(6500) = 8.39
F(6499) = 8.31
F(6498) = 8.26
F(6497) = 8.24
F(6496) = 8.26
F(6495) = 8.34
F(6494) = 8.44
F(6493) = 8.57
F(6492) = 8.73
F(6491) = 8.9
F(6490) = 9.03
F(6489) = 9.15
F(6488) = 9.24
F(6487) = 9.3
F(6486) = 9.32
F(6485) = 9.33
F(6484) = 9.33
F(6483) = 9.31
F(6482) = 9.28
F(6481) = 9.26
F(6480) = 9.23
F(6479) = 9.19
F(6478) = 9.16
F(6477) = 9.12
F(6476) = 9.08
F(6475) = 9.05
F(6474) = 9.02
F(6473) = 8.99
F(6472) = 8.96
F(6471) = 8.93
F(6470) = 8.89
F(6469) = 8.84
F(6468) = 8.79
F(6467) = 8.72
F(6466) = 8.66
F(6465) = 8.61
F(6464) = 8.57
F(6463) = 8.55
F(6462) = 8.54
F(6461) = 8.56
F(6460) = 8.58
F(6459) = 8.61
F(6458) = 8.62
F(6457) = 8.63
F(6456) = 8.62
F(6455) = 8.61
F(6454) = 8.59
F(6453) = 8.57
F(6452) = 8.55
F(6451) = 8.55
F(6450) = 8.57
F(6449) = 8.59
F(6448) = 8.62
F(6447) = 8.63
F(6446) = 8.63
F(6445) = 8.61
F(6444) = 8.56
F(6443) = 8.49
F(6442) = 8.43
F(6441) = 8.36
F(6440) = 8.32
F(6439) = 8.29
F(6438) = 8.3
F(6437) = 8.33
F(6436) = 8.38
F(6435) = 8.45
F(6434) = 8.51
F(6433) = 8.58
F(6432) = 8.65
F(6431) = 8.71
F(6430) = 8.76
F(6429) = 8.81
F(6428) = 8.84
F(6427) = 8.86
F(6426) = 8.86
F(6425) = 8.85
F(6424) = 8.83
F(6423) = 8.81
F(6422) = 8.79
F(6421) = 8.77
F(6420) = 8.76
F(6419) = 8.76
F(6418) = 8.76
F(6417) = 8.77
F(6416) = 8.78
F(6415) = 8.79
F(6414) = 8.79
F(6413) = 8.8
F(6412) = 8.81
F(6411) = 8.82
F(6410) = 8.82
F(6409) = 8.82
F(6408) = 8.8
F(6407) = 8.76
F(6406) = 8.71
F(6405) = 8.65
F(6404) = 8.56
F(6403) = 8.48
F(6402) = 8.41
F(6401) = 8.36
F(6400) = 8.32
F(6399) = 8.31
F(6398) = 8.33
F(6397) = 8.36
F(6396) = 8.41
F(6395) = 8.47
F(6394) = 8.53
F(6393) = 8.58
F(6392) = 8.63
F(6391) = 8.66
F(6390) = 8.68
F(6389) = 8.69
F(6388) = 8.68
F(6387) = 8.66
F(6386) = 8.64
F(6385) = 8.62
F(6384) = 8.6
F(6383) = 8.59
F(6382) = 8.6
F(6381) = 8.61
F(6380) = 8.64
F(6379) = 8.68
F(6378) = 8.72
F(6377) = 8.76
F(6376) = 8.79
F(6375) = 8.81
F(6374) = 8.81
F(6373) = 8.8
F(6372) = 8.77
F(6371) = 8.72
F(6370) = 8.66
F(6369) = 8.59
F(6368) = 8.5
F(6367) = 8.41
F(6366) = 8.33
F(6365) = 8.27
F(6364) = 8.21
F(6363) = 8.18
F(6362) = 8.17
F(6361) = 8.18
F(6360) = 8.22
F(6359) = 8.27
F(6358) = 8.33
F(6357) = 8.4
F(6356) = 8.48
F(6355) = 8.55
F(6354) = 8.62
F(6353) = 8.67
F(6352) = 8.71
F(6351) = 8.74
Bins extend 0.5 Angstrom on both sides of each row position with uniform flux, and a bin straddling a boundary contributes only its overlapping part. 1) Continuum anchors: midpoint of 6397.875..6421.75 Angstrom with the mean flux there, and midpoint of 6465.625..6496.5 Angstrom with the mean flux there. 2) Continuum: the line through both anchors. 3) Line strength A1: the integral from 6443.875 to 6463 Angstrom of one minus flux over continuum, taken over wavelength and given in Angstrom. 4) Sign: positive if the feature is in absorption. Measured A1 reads 0.6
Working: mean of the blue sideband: 8.67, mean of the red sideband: 8.98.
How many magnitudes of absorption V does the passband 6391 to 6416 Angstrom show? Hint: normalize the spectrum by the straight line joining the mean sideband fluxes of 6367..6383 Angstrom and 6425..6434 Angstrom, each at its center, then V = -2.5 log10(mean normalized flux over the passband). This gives 0.01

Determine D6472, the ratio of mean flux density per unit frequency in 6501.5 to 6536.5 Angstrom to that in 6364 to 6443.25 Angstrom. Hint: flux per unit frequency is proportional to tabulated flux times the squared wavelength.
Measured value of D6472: 1.10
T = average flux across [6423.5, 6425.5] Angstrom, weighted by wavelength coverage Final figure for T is 8.84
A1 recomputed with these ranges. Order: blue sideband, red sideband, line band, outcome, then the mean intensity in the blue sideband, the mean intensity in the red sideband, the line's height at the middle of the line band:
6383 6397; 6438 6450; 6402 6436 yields -0.8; 8.59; 8.5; 8.54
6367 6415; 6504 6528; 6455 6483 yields 0.5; 8.63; 9.24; 9.01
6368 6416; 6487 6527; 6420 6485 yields 0.6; 8.64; 8.98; 8.82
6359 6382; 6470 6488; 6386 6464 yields 2.1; 8.53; 9.16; 8.85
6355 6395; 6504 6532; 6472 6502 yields 0.6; 8.55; 9.22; 9.07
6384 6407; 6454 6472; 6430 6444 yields 0.3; 8.54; 8.67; 8.62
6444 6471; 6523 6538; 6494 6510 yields 0.6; 8.63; 9.16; 8.95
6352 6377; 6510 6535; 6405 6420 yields -0.1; 8.5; 9.25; 8.73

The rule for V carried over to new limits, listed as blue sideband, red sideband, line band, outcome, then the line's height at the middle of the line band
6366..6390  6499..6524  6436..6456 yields 0.05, 8.88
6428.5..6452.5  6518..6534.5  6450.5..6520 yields 0.00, 8.9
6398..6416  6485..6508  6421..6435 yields -0.01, 8.66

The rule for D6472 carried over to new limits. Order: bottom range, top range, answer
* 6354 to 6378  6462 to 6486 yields 1.09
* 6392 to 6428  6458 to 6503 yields 1.04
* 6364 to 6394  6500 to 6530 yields 1.11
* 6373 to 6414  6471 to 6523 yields 1.08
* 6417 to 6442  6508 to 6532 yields 1.10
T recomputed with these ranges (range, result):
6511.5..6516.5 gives 9.3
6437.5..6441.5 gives 8.32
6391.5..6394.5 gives 8.58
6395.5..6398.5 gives 8.37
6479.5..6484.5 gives 9.28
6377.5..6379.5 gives 8.7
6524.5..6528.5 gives 9.24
